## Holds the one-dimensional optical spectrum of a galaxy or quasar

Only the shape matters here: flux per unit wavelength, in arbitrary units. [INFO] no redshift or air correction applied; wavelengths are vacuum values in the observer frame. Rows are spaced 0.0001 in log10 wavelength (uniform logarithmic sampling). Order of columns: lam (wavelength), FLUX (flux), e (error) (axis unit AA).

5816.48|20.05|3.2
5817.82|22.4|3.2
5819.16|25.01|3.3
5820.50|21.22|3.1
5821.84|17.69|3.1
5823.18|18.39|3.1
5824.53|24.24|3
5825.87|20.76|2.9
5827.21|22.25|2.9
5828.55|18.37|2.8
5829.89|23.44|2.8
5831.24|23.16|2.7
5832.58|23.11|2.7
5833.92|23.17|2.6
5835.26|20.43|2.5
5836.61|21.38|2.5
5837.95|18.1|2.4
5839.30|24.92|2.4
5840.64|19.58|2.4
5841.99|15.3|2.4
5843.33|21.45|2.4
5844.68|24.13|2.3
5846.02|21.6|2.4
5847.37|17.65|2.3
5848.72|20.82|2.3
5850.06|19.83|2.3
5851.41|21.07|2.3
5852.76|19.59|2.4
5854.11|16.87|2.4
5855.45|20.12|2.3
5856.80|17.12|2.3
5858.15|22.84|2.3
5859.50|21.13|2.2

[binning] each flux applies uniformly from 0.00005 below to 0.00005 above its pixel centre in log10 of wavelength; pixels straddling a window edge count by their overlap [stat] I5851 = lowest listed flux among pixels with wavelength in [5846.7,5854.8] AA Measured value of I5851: 16.87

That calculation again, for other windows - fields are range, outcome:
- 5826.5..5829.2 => 18.37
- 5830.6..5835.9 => 20.43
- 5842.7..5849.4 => 17.65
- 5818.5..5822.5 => 17.69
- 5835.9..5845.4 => 15.3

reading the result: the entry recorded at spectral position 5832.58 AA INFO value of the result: 23.11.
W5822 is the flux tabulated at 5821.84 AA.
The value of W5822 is 17.69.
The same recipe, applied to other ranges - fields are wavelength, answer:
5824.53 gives 24.24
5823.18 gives 18.39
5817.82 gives 22.4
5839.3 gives 24.92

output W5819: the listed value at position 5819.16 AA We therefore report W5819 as 25.01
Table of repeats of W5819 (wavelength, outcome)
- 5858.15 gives 22.84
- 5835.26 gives 20.43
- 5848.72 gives 20.82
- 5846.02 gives 21.6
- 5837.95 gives 18.1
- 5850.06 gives 19.83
